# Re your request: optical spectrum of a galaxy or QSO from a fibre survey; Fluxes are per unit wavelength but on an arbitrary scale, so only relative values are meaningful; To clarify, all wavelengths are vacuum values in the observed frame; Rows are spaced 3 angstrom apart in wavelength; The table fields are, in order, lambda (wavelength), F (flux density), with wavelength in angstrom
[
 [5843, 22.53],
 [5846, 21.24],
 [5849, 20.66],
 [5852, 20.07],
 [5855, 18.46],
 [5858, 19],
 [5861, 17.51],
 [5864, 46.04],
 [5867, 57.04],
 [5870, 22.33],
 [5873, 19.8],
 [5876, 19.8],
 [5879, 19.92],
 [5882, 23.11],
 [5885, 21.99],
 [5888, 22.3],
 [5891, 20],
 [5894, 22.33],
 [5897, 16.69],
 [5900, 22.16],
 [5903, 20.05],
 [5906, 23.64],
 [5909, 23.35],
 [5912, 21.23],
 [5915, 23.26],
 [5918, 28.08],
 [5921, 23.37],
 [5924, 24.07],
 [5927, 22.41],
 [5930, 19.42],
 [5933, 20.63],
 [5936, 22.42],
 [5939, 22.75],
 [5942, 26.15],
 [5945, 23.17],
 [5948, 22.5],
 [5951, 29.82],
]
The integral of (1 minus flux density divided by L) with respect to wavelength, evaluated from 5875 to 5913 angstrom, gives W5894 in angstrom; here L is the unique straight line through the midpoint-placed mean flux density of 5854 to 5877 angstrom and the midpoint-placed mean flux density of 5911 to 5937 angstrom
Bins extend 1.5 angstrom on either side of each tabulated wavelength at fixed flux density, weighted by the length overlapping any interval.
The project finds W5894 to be 6.1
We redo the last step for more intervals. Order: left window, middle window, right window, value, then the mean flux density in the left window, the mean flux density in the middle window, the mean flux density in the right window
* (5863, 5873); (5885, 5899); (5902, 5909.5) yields 3.78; 38.3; 20.6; 22.4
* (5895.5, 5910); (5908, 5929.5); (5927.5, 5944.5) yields -1.78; 21.1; 23.5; 22.3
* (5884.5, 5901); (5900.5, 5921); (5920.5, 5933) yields -1.68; 20.8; 23.2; 22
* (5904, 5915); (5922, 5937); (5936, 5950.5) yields 1.03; 22.7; 21.8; 23.9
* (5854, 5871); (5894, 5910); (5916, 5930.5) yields 3.00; 30.6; 21.2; 23.7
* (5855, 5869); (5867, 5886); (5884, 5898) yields 2.09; 32.7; 24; 20.8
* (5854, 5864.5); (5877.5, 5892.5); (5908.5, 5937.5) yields 1.17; 23.6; 21.5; 22.8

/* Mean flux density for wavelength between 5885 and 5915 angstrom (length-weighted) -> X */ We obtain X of 21.4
